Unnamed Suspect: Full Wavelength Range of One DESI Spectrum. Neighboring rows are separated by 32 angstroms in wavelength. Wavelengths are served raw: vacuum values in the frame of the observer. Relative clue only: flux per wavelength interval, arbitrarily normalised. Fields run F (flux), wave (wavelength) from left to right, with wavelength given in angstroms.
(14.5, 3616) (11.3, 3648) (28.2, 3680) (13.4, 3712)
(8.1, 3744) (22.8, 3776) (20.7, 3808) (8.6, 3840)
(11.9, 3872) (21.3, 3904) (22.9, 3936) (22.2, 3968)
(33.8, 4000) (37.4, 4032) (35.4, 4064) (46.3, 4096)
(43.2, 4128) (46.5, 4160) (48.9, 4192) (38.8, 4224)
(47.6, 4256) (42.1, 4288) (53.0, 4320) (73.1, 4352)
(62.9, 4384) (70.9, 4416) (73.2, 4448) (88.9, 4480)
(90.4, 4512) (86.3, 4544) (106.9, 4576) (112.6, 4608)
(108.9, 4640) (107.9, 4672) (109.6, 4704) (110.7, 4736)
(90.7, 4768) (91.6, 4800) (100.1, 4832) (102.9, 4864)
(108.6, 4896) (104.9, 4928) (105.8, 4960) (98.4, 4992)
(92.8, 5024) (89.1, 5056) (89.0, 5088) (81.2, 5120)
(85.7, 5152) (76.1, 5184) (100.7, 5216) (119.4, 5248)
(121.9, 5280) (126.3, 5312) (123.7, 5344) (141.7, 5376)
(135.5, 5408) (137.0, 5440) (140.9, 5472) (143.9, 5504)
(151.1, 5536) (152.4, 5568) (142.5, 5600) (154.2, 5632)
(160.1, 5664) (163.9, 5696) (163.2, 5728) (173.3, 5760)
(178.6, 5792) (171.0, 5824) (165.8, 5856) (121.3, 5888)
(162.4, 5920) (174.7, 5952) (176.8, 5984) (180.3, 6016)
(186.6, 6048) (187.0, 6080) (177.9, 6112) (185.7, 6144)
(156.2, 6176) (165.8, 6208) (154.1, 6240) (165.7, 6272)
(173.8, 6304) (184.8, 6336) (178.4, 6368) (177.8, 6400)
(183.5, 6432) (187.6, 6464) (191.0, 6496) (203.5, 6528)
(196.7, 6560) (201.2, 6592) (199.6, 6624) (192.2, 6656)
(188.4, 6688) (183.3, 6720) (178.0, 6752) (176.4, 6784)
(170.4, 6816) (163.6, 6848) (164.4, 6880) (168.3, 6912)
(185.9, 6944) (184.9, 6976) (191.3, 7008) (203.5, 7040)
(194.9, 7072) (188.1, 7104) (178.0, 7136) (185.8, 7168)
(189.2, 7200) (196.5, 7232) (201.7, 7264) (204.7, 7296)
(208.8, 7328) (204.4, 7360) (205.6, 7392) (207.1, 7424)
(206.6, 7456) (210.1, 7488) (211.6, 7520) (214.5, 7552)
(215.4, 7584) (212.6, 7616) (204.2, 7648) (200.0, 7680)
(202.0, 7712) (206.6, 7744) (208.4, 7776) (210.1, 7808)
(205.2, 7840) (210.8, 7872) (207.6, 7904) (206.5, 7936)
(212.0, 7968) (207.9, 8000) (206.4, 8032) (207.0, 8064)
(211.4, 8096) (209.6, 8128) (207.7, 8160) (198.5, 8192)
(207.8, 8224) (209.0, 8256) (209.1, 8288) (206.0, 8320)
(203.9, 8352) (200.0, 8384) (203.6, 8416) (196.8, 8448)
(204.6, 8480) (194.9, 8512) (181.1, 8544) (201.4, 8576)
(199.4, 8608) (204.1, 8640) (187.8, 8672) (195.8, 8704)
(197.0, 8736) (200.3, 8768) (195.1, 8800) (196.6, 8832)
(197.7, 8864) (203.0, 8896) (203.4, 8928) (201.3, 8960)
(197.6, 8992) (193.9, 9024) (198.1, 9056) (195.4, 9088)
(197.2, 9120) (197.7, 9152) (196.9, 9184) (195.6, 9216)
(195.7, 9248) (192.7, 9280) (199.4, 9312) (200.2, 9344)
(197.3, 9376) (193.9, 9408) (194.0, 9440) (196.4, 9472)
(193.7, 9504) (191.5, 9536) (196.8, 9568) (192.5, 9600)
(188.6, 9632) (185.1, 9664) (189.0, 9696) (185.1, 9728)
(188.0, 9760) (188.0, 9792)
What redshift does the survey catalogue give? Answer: 0.00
